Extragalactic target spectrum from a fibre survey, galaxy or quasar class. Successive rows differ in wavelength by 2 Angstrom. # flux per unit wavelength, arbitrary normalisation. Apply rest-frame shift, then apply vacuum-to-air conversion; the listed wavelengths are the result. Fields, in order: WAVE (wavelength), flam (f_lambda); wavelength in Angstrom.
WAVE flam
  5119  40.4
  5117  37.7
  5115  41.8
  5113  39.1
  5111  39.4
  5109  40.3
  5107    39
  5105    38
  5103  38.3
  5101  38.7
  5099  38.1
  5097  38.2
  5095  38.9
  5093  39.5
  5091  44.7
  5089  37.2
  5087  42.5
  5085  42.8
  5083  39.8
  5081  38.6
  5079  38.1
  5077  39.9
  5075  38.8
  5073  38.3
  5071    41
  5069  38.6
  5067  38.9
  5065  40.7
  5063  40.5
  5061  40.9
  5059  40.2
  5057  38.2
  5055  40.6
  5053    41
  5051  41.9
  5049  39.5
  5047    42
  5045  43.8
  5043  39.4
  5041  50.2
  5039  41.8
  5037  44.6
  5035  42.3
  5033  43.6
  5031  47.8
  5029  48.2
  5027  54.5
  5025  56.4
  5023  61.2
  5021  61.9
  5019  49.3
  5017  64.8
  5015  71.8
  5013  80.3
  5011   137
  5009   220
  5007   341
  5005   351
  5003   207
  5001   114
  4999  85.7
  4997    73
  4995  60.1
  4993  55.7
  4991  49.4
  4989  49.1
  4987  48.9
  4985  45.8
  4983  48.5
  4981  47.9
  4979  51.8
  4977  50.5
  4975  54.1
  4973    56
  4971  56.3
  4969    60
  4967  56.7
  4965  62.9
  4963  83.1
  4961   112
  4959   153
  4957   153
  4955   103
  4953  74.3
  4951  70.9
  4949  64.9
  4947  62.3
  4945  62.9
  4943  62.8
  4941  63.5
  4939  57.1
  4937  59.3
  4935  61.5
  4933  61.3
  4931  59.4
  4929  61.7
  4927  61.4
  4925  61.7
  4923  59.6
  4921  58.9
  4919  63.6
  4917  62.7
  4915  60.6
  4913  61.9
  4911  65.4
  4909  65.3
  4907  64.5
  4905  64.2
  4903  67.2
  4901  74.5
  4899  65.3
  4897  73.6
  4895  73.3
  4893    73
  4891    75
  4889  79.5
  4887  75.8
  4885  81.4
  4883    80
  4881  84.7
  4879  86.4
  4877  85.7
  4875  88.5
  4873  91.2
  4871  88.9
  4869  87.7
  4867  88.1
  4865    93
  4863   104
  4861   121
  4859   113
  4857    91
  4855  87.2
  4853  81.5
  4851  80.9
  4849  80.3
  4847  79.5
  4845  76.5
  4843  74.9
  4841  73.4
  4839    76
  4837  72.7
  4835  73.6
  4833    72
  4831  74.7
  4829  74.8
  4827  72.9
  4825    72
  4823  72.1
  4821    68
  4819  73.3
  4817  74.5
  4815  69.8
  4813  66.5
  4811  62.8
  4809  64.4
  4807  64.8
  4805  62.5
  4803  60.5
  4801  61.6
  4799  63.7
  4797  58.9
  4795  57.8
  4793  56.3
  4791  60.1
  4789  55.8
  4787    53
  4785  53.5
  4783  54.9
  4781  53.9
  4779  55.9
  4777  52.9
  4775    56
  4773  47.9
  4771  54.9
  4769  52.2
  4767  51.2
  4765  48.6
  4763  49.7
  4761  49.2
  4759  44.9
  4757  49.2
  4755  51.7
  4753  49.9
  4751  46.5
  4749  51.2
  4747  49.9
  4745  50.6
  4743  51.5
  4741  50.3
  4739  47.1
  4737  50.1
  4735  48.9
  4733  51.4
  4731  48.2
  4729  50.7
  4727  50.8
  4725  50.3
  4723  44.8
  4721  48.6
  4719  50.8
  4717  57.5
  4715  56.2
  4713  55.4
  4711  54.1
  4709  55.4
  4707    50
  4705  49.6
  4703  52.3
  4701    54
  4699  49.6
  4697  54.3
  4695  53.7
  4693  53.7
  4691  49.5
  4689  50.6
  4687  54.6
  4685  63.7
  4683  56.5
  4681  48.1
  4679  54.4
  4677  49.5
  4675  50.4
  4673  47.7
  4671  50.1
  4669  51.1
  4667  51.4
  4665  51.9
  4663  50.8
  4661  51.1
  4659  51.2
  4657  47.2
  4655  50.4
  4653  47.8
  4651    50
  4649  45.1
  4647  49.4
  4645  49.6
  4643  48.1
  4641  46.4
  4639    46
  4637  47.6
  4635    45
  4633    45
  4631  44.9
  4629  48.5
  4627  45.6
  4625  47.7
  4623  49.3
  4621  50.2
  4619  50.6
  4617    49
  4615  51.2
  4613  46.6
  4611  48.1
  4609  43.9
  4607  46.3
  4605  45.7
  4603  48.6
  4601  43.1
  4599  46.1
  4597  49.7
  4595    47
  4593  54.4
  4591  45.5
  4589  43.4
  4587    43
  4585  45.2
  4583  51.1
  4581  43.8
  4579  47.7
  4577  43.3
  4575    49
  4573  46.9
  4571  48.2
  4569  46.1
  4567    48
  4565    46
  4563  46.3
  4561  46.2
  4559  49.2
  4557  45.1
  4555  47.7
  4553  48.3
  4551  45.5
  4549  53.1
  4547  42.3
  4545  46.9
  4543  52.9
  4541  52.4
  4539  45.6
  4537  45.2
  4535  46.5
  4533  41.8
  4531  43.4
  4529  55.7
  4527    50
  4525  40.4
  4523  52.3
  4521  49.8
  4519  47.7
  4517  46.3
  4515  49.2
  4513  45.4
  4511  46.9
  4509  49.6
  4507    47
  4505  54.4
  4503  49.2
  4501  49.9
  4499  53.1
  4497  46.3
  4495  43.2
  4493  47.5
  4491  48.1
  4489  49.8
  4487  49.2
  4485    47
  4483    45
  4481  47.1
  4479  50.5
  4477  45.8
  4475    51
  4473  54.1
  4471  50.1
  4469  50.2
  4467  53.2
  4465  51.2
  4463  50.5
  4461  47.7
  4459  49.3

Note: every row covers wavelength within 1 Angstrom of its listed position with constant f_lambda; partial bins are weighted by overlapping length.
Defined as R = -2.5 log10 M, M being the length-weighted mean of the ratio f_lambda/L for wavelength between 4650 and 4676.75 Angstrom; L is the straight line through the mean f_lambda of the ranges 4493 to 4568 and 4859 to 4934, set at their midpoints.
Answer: 0.16 mag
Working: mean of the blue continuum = 47.8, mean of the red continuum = 75.4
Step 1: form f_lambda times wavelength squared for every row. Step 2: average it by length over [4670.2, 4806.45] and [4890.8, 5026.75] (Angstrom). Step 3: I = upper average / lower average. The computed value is 1.7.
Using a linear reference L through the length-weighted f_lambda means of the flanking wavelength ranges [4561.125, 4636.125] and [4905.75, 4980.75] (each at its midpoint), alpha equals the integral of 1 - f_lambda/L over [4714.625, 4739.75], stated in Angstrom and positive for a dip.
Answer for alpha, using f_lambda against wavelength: 2.2 Angstrom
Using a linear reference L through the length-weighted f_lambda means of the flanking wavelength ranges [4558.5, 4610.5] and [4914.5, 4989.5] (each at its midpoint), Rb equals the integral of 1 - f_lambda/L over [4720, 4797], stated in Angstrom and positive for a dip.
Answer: 6.8 Angstrom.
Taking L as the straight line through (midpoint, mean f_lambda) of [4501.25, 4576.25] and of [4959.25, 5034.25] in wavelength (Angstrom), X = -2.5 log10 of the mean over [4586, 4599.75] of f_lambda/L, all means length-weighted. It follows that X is 0.12 mag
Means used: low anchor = 47.8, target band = 47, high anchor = 87.5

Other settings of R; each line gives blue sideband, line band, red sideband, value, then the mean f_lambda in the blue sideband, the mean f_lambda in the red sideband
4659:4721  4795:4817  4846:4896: 0.17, 52.5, 86.8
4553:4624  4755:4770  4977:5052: 0.23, 47.2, 81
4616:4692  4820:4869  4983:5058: -0.25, 49.6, 80.2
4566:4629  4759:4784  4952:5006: 0.25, 47.3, 87.5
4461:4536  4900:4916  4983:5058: 0.12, 48.6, 80.2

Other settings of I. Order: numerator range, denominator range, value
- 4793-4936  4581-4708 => 1.64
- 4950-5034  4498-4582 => 2.28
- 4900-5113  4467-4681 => 1.62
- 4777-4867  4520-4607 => 1.71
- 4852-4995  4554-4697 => 1.69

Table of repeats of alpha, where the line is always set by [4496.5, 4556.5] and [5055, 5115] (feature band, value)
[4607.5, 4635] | -0.5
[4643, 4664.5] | -1.4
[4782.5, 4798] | -4.3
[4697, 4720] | -4.0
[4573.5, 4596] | 0.3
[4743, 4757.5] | -1.7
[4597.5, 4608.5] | 0.2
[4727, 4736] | -1.0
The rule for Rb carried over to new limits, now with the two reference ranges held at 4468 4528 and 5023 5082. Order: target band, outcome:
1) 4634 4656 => -0.4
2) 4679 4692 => -2.0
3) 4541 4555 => -0.1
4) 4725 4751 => -2.2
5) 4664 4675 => -0.9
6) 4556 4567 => 0.3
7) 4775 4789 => -2.7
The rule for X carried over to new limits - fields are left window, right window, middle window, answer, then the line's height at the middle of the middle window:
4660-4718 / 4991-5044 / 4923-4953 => 0.334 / 85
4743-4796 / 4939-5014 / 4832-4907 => -0.132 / 72.8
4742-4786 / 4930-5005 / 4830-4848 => -0.229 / 60.6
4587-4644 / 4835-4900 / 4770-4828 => 0.202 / 73.8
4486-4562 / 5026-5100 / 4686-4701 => -0.143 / 45.9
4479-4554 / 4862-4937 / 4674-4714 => 0.128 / 59.6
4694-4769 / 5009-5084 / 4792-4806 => -0.184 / 50.8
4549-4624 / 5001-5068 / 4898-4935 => 0.124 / 70.9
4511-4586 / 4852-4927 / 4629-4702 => 0.154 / 57.9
